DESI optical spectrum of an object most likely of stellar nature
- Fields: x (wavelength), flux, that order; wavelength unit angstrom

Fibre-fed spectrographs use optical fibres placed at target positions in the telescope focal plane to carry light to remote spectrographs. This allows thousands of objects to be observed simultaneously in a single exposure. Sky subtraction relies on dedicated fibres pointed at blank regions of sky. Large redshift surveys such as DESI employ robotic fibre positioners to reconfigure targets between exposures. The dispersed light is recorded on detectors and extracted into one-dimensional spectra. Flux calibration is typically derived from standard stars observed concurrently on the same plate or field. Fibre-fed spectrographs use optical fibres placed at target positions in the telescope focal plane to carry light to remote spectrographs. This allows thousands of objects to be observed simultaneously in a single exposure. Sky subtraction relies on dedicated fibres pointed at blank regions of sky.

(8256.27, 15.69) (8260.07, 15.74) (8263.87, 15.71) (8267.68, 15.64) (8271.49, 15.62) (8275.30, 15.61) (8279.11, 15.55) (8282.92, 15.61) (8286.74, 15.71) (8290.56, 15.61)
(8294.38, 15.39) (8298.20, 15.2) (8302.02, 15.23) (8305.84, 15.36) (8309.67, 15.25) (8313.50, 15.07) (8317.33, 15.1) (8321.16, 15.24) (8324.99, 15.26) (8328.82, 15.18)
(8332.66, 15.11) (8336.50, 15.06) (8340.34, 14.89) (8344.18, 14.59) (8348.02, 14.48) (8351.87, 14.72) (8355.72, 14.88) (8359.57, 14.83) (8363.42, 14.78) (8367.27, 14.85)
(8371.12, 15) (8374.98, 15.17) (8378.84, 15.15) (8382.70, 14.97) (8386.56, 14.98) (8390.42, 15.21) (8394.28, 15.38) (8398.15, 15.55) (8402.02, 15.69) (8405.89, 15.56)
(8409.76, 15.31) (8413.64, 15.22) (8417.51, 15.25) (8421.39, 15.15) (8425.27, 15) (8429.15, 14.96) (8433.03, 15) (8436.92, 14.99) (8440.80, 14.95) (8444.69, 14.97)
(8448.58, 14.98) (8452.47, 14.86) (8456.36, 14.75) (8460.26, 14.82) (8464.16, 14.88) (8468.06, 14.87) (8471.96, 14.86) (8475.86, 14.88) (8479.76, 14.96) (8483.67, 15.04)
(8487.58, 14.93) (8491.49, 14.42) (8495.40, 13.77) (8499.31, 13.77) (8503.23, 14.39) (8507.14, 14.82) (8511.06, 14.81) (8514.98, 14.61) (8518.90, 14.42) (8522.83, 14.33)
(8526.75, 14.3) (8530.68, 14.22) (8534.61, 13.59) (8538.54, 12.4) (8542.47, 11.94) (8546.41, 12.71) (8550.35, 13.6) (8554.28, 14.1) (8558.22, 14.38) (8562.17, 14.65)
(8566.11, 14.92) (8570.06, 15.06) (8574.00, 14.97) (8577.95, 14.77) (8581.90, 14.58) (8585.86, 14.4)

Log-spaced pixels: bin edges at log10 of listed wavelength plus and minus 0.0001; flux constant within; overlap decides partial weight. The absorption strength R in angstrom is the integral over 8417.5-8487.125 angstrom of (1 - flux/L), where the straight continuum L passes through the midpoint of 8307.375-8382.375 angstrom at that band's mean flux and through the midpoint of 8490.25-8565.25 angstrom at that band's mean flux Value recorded -2.7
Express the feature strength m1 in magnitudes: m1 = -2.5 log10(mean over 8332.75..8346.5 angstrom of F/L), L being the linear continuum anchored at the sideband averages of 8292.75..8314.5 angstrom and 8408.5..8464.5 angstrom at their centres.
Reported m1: 0.02 mag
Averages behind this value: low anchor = 15.3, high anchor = 15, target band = 14.9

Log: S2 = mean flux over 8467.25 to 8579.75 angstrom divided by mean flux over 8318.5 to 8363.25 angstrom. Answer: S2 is 0.96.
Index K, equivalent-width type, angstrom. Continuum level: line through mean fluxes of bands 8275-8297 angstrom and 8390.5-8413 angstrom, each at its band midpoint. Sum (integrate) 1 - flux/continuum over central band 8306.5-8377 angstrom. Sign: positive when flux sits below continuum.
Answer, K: 2.4 angstrom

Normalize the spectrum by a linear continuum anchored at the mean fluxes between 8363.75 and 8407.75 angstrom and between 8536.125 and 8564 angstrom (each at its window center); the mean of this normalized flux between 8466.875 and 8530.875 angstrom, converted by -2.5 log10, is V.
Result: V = -0.05 mag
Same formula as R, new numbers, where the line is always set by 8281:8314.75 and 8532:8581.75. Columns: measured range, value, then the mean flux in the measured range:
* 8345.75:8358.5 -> 0.33 angstrom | 14.7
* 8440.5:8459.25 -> -0.45 angstrom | 14.9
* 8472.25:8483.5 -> -0.42 angstrom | 14.9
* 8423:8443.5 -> -0.48 angstrom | 15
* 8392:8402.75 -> -0.49 angstrom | 15.5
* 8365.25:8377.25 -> -0.02 angstrom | 15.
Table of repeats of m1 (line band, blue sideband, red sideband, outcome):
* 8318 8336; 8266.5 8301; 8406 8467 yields 0.01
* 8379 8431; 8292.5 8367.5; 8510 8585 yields -0.04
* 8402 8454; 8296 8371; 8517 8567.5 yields -0.05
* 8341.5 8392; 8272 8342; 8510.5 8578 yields 0.01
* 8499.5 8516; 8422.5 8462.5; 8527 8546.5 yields -0.07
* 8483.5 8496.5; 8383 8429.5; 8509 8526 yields 0.01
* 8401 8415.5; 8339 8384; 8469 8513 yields -0.05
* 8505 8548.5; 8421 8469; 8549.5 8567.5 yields 0.05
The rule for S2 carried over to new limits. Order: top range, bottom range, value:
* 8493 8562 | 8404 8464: 0.92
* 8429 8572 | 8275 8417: 0.95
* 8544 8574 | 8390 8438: 0.93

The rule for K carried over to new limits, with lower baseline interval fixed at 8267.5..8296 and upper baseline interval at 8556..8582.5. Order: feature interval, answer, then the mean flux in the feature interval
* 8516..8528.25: 0.4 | 14.4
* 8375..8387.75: 0.2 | 15.1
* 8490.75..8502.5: 0.8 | 14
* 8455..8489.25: 0.3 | 14.9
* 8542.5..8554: 1.3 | 13.1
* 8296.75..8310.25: 0.2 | 15.3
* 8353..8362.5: 0.3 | 14.8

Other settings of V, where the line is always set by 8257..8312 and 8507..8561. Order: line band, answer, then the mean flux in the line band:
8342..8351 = 0.039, 14.6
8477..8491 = -0.054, 14.9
